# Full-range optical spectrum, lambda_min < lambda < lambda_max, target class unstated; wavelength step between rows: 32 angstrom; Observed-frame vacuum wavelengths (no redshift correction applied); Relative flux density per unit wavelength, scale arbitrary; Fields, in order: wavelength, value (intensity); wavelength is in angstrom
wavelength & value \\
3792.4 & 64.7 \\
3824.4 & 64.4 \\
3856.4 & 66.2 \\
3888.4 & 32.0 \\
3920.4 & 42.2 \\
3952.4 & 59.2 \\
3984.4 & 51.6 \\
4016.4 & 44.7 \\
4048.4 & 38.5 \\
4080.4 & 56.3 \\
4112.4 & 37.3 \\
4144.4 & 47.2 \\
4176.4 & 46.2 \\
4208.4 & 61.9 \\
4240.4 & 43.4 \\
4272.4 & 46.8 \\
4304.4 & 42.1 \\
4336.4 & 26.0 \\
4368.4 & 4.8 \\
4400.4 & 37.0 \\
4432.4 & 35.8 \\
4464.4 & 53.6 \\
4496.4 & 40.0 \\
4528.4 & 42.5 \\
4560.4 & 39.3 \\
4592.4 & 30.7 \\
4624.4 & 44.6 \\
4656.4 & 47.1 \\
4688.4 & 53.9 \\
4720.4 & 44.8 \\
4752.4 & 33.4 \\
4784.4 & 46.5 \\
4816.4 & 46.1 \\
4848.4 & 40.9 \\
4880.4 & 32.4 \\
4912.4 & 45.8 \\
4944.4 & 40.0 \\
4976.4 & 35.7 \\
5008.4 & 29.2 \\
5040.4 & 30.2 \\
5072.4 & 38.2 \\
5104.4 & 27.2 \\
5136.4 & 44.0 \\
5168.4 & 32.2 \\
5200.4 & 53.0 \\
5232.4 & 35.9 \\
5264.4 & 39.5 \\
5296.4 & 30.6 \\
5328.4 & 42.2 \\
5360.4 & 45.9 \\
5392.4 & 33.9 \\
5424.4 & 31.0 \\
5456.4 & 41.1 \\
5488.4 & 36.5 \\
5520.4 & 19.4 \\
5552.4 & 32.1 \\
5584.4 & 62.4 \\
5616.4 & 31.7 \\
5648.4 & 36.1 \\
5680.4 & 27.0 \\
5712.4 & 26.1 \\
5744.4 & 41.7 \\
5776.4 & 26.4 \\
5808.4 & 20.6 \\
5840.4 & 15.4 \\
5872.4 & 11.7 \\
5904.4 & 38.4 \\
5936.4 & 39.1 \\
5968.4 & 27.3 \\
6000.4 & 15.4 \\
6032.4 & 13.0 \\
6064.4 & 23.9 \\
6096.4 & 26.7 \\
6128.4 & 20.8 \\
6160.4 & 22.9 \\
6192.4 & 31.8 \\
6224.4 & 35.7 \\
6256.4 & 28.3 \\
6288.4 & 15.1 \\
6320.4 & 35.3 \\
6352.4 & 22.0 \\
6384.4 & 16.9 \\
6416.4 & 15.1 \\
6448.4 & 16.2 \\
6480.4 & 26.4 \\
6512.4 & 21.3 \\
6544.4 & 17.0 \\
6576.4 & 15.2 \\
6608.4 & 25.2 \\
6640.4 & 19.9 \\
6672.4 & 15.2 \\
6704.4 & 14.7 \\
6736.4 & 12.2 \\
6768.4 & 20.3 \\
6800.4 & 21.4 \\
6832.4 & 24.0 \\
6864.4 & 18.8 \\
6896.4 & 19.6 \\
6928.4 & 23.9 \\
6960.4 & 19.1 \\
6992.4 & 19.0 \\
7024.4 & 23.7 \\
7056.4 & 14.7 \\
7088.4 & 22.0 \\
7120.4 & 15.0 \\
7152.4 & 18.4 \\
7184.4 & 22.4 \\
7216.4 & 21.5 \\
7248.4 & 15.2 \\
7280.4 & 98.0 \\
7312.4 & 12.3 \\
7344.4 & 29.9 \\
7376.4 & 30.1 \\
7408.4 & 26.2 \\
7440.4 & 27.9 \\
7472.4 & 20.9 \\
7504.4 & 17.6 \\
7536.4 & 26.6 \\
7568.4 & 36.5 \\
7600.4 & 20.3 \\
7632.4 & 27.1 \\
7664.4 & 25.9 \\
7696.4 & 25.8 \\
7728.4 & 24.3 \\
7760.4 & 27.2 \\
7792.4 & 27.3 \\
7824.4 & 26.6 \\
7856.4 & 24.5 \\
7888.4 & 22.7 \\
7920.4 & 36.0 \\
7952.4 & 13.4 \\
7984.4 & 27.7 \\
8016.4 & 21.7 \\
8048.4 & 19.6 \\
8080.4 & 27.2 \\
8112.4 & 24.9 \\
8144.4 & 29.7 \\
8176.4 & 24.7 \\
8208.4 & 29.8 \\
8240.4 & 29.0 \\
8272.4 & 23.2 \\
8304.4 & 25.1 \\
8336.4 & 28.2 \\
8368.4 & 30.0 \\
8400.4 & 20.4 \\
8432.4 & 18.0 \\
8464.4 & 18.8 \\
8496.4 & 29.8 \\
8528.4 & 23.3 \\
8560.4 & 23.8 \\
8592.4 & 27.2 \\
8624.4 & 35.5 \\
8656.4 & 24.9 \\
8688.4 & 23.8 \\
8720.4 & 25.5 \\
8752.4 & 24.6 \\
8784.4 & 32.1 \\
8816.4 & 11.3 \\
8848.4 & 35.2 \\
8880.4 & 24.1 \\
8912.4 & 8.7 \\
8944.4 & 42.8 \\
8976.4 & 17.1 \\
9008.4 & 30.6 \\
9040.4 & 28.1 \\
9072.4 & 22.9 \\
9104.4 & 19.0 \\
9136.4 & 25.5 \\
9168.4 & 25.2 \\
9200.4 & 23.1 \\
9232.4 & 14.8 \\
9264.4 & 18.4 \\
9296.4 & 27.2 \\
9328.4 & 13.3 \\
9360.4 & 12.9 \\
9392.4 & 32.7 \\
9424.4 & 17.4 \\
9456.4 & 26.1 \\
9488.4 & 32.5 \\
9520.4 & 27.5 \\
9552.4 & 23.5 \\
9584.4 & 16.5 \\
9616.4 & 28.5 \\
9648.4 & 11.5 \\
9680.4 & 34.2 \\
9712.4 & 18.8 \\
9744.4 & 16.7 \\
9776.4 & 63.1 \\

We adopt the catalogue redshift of 0.954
